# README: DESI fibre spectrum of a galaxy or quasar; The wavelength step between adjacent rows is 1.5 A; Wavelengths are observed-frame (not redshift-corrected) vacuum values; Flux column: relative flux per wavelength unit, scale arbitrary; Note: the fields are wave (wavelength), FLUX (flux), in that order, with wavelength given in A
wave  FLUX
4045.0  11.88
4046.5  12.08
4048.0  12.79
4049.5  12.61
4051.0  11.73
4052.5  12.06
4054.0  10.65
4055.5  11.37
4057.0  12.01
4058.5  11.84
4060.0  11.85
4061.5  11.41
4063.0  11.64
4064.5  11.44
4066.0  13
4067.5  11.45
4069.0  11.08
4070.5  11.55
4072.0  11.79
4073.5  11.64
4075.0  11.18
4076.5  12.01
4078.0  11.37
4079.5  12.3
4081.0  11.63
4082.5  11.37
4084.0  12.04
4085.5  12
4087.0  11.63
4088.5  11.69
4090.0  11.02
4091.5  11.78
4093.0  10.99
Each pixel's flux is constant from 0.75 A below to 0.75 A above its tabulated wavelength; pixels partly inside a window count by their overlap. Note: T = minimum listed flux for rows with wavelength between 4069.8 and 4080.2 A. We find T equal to 11.18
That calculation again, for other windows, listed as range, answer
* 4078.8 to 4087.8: 11.37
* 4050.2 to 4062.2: 10.65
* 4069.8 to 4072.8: 11.55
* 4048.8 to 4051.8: 11.73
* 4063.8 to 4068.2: 11.44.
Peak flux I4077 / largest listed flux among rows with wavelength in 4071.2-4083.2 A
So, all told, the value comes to 12.3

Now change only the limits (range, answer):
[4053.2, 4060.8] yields 12.01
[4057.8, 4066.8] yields 13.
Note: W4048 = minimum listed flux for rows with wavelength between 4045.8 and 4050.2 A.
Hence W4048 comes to 12.08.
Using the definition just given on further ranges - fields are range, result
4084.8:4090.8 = 11.02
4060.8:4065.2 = 11.41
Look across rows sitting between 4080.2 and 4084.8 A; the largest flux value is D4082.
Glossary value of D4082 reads 12.04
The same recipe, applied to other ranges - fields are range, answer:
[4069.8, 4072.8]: 11.79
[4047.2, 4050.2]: 12.79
